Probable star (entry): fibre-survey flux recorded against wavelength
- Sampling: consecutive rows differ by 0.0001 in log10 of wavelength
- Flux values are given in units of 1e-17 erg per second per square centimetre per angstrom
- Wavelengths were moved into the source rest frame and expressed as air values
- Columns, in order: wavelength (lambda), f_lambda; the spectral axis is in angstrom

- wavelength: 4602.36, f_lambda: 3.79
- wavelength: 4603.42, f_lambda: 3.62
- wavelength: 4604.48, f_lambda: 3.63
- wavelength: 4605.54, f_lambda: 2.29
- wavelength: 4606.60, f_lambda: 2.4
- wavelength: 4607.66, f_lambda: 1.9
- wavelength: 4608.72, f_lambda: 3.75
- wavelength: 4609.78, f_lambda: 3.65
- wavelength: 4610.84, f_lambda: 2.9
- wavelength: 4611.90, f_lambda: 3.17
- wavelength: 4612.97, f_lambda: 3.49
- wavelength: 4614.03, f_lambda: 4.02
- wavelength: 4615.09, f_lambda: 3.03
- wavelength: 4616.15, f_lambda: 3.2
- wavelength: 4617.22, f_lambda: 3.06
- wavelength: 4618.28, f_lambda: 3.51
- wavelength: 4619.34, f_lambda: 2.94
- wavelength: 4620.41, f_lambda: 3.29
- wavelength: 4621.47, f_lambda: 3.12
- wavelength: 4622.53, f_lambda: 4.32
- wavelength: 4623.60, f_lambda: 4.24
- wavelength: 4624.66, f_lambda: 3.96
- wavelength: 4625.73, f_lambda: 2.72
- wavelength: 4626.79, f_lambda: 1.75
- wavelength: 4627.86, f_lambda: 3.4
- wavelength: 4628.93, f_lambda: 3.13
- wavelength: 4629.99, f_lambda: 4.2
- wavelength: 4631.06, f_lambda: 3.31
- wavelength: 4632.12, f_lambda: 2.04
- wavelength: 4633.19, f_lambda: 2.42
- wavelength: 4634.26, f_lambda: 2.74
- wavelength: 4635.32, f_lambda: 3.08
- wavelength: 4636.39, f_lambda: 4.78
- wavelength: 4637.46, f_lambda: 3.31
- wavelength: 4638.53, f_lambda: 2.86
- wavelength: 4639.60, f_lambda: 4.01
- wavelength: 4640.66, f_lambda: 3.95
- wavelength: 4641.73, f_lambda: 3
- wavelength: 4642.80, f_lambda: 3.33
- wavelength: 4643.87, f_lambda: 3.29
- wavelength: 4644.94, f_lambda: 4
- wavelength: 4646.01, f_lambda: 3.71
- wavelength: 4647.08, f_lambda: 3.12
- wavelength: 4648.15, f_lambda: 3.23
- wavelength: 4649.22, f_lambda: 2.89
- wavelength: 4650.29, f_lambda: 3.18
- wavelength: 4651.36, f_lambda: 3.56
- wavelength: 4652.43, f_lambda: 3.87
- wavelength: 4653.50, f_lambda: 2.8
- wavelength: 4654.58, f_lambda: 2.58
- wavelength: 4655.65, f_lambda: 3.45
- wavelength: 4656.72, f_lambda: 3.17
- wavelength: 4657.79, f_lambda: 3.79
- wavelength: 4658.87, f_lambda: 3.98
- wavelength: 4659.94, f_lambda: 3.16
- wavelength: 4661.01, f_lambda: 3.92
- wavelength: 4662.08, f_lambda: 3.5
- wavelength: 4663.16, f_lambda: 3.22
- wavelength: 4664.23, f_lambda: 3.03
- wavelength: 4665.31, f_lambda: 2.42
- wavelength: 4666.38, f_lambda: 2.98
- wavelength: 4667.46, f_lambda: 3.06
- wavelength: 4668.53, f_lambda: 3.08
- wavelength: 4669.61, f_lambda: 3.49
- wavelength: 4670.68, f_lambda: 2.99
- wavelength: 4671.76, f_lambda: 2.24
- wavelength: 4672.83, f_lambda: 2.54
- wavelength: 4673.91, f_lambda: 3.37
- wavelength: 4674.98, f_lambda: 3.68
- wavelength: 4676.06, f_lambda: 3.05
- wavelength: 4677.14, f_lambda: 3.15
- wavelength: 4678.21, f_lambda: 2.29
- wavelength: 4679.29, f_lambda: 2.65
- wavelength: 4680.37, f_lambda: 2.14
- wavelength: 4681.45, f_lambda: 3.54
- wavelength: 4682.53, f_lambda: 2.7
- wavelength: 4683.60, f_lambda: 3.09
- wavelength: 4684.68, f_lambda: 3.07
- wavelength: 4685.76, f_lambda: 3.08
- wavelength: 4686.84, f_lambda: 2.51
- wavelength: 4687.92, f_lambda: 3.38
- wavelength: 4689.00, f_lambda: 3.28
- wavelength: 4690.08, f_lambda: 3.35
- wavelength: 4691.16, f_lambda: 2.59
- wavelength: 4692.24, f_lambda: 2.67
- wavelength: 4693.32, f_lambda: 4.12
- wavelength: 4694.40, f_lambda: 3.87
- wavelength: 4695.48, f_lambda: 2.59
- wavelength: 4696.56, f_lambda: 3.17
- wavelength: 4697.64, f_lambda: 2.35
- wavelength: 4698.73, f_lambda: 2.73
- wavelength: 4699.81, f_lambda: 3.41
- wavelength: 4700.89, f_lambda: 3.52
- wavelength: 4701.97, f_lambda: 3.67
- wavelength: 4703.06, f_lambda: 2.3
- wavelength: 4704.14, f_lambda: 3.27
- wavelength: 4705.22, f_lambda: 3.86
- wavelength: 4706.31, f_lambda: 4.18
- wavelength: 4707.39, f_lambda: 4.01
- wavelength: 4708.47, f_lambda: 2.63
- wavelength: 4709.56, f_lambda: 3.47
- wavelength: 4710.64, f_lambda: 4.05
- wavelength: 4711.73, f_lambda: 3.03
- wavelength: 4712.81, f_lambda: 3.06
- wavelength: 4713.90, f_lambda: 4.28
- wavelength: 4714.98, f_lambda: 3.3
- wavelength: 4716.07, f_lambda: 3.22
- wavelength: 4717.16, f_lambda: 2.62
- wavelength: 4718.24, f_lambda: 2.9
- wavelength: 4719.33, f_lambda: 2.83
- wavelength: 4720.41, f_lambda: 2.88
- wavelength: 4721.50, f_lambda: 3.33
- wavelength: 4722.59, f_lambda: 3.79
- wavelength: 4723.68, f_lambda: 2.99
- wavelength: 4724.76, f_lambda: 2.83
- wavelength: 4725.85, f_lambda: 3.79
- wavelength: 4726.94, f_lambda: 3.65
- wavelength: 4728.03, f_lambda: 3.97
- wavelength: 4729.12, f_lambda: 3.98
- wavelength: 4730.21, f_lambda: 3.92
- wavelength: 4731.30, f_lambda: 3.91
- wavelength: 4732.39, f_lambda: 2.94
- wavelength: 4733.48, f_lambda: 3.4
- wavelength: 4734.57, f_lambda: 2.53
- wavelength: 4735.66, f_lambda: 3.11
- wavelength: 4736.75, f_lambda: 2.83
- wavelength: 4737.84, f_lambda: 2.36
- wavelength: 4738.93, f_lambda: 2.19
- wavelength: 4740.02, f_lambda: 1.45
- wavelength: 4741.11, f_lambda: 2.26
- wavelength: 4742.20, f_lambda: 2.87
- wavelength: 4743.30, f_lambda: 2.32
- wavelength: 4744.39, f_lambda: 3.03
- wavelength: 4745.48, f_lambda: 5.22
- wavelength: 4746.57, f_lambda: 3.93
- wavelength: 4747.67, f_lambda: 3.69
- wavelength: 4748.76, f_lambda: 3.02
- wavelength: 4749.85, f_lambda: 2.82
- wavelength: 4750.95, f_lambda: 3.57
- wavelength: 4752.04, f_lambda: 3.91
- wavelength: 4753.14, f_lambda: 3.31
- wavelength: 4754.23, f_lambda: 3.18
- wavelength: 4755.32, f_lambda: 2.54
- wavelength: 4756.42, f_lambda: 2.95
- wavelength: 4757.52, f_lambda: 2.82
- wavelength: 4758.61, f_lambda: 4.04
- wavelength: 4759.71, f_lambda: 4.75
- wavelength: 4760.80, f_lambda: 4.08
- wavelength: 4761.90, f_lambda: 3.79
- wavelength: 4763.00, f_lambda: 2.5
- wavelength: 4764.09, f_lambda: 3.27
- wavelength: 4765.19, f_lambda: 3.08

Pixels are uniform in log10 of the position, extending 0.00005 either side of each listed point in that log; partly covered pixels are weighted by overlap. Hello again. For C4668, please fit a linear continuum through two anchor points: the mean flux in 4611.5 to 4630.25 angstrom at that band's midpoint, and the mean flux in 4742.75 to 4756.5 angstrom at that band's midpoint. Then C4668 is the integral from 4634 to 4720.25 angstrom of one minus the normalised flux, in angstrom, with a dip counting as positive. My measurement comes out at 3.57 angstrom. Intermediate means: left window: 3.35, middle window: 3.22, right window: 3.36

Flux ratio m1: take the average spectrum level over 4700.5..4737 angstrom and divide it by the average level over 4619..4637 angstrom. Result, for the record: 1.03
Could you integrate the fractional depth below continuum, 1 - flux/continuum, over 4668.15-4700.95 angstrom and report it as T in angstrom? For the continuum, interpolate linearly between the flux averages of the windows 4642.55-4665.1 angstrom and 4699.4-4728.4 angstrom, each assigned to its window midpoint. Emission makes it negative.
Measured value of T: 3.4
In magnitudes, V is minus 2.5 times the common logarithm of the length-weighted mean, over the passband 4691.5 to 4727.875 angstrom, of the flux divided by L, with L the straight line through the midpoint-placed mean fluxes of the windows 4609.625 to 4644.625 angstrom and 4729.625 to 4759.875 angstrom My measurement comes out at -0.03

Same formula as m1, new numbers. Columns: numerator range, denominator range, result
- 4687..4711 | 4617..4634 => 1.02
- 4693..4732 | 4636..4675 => 1.02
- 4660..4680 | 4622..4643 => 0.91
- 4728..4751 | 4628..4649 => 0.94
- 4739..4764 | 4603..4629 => 1.01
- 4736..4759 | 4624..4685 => 0.96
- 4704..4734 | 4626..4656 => 1.06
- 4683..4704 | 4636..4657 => 0.91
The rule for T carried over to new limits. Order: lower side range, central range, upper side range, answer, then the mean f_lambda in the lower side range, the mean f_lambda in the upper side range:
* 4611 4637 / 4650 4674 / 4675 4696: -0.5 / 3.28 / 3.02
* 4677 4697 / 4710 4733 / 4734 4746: -4.6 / 3.01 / 2.74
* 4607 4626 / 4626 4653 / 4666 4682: -0.8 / 3.35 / 2.95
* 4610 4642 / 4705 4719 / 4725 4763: -0.5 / 3.3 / 3.28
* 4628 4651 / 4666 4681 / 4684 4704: 1.3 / 3.32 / 3.1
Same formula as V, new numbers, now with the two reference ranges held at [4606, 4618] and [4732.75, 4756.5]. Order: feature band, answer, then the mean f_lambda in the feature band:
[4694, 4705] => -0.01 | 3.1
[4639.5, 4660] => -0.10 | 3.4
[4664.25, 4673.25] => 0.08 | 2.86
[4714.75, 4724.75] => -0.01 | 3.08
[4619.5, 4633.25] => -0.04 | 3.24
